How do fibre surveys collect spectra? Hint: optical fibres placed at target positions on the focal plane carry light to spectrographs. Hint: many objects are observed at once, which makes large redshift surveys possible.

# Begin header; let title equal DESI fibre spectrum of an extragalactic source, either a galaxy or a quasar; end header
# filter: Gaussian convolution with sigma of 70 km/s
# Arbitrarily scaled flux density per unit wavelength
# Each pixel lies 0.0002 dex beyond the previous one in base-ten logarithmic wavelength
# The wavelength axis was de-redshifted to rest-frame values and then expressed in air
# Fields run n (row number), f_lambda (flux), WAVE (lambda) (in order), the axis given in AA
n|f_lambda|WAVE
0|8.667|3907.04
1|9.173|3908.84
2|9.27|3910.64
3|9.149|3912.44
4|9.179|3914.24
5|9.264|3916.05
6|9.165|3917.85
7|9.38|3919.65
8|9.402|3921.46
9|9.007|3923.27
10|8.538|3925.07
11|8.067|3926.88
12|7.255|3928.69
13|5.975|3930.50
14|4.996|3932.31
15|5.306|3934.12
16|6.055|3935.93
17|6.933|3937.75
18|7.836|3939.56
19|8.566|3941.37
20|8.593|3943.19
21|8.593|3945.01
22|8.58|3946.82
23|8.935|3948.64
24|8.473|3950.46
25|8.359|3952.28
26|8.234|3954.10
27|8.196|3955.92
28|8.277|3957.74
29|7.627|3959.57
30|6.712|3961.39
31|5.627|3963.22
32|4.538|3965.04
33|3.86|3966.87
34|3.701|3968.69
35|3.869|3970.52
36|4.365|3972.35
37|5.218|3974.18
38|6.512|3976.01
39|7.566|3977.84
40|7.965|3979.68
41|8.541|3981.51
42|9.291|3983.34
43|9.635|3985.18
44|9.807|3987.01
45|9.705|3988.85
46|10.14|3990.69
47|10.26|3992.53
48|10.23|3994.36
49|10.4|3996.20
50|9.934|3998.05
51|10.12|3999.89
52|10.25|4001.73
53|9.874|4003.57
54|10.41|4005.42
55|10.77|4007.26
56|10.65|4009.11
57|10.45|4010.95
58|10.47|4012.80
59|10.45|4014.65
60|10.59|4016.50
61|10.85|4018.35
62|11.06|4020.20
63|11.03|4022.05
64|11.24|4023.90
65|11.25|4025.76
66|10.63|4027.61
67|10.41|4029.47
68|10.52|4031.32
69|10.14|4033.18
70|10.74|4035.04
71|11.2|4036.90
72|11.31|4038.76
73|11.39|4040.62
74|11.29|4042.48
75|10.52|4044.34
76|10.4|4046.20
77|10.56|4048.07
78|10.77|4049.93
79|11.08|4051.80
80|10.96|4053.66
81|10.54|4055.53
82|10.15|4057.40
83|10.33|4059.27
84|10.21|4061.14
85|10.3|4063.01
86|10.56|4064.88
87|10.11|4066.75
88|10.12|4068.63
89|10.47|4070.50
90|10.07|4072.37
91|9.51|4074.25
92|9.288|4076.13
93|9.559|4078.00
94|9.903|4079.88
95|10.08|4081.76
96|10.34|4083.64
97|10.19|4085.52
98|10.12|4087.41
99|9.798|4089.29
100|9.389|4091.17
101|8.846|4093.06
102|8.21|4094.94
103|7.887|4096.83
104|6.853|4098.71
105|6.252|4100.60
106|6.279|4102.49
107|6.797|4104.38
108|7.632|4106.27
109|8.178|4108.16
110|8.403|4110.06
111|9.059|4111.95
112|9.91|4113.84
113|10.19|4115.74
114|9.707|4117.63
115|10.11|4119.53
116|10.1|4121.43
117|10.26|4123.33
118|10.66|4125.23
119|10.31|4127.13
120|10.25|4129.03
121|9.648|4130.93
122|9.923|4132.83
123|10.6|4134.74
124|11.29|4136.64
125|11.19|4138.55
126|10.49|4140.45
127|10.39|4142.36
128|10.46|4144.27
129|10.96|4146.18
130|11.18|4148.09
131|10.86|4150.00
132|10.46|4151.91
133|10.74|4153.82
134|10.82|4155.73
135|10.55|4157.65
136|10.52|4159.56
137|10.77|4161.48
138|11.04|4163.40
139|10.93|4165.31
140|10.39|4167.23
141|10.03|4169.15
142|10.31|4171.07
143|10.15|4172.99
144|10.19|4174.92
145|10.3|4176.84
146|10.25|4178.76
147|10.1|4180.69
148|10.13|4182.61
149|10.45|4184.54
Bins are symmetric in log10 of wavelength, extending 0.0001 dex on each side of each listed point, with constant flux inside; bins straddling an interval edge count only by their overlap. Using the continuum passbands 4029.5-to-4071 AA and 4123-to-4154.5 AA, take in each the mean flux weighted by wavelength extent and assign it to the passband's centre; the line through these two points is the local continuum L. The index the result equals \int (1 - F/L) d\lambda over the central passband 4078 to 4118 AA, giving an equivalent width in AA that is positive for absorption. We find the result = 6.9 AA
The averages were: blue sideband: 10.6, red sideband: 10.6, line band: 8.77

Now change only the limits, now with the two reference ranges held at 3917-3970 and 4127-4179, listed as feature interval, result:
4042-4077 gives -4.8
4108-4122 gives 0.6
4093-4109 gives 3.9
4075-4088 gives -0.6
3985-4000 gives -3.6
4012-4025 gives -3.5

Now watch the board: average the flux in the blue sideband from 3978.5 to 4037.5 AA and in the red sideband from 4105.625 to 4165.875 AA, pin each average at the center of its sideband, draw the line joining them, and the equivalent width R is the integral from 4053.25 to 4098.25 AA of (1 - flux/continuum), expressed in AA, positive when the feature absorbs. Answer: 1.9 AA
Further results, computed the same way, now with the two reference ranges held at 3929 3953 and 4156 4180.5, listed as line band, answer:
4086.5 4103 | 2.2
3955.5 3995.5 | 3.0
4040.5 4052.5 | -2.7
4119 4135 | -0.5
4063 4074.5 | -1.3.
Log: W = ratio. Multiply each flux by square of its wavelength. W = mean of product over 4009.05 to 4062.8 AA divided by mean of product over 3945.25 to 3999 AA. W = 1.4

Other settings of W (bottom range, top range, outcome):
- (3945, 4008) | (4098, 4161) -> 1.29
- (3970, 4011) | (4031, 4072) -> 1.22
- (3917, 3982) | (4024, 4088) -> 1.54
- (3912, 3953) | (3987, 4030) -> 1.35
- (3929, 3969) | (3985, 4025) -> 1.52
